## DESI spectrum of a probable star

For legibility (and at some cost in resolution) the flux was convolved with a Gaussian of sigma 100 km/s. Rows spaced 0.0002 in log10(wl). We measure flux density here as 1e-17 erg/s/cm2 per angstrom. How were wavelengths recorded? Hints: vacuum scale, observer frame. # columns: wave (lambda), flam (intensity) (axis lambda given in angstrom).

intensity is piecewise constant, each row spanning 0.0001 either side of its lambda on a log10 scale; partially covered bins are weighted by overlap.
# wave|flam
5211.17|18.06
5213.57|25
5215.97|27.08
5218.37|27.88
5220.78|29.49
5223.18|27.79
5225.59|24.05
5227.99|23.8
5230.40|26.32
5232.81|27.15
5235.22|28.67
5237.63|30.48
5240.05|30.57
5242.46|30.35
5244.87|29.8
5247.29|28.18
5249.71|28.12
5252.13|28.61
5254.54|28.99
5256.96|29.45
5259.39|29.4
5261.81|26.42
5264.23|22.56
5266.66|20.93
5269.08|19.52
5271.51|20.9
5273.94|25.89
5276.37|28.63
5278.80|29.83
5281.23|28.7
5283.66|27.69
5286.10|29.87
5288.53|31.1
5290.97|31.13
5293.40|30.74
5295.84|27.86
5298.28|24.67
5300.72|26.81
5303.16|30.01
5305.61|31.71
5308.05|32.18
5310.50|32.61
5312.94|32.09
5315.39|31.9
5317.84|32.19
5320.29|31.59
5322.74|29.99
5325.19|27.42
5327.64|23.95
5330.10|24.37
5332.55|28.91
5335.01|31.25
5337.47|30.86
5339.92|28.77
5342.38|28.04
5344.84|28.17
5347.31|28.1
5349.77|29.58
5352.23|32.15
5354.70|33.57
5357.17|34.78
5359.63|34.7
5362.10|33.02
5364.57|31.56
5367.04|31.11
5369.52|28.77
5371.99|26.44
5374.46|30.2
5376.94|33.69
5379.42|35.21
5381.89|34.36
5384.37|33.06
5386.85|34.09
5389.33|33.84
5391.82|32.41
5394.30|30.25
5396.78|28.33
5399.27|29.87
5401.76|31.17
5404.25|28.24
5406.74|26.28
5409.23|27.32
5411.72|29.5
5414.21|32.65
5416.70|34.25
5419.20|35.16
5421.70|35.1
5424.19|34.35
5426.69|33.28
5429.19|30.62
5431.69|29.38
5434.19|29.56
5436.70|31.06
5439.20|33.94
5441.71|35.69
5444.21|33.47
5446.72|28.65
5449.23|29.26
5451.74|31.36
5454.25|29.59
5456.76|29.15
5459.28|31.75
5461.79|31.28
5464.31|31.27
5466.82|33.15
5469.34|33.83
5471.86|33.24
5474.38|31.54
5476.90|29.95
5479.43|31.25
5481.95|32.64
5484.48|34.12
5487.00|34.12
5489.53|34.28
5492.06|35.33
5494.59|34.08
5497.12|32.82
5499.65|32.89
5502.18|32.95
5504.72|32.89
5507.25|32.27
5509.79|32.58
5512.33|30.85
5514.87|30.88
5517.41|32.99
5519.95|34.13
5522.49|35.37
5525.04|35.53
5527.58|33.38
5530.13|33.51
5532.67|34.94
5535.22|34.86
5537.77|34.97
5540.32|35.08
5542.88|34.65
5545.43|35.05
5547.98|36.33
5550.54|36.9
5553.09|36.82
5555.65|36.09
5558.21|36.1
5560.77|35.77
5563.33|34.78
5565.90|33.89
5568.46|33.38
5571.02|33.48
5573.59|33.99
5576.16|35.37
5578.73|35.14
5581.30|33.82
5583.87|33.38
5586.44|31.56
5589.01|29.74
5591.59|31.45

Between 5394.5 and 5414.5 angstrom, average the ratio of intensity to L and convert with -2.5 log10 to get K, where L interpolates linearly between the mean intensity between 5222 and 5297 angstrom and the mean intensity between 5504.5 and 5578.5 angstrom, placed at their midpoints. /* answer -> 0.073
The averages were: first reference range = 27.5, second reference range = 34.4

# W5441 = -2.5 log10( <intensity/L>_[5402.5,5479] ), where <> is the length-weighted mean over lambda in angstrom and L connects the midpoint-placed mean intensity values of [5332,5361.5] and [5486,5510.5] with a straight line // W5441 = 0.03 mag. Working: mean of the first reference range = 30.8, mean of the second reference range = 33.4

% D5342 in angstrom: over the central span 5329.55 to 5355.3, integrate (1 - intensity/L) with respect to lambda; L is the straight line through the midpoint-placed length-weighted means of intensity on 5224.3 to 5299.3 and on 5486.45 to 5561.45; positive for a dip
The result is 0.07 angstrom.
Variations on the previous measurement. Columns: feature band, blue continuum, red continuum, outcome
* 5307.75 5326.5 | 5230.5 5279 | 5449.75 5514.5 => -1.7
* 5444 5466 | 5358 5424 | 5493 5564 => 1.5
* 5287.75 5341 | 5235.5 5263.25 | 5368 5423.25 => 0.8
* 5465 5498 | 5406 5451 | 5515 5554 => 0.2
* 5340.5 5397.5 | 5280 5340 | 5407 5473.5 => -1.8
